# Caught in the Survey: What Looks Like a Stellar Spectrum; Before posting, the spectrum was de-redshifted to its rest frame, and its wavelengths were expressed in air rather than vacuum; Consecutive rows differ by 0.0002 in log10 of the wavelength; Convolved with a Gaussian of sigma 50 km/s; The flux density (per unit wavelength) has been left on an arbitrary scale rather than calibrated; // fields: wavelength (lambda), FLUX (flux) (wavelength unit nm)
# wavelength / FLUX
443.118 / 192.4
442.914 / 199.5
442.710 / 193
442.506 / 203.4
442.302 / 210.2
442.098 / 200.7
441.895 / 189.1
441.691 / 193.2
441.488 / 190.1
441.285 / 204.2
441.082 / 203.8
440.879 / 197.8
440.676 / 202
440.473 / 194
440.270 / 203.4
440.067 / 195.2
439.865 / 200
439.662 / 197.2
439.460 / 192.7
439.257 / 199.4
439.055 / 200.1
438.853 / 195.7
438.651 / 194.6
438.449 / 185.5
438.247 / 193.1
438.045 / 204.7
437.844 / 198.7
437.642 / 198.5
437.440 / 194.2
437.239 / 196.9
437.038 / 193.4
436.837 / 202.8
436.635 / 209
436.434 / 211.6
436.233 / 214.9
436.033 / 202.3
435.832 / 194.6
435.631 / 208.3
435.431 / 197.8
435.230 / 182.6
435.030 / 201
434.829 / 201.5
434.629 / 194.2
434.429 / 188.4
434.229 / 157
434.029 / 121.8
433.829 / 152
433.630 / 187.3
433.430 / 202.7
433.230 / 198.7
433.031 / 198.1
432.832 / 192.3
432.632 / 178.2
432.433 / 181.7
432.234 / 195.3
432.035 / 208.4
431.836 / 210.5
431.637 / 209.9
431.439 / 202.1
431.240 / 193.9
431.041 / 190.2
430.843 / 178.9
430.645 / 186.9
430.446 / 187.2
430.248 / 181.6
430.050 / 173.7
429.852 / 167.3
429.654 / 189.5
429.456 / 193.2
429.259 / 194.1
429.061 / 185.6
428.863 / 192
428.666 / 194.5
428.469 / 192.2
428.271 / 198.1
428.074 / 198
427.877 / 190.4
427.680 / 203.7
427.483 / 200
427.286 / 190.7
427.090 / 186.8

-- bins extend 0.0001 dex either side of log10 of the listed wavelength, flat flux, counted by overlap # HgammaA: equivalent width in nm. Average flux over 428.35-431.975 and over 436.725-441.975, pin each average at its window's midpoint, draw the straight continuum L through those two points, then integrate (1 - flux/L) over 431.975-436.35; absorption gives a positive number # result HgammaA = 0.10 nm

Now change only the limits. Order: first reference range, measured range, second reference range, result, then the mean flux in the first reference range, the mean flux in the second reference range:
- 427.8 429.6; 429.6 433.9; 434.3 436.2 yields 0.114 nm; 193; 197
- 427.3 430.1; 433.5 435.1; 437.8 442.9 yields 0.155 nm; 191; 198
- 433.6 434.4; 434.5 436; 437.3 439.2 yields -0.272 nm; 155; 196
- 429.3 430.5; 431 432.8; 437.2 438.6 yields -0.105 nm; 183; 196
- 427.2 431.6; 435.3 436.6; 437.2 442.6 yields -0.064 nm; 190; 198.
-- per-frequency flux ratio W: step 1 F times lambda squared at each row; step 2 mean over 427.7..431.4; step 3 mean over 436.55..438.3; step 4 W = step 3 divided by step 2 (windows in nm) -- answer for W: 1.09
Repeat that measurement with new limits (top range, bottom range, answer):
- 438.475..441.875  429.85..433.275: 1.07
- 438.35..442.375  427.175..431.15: 1.10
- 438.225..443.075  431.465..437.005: 1.05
